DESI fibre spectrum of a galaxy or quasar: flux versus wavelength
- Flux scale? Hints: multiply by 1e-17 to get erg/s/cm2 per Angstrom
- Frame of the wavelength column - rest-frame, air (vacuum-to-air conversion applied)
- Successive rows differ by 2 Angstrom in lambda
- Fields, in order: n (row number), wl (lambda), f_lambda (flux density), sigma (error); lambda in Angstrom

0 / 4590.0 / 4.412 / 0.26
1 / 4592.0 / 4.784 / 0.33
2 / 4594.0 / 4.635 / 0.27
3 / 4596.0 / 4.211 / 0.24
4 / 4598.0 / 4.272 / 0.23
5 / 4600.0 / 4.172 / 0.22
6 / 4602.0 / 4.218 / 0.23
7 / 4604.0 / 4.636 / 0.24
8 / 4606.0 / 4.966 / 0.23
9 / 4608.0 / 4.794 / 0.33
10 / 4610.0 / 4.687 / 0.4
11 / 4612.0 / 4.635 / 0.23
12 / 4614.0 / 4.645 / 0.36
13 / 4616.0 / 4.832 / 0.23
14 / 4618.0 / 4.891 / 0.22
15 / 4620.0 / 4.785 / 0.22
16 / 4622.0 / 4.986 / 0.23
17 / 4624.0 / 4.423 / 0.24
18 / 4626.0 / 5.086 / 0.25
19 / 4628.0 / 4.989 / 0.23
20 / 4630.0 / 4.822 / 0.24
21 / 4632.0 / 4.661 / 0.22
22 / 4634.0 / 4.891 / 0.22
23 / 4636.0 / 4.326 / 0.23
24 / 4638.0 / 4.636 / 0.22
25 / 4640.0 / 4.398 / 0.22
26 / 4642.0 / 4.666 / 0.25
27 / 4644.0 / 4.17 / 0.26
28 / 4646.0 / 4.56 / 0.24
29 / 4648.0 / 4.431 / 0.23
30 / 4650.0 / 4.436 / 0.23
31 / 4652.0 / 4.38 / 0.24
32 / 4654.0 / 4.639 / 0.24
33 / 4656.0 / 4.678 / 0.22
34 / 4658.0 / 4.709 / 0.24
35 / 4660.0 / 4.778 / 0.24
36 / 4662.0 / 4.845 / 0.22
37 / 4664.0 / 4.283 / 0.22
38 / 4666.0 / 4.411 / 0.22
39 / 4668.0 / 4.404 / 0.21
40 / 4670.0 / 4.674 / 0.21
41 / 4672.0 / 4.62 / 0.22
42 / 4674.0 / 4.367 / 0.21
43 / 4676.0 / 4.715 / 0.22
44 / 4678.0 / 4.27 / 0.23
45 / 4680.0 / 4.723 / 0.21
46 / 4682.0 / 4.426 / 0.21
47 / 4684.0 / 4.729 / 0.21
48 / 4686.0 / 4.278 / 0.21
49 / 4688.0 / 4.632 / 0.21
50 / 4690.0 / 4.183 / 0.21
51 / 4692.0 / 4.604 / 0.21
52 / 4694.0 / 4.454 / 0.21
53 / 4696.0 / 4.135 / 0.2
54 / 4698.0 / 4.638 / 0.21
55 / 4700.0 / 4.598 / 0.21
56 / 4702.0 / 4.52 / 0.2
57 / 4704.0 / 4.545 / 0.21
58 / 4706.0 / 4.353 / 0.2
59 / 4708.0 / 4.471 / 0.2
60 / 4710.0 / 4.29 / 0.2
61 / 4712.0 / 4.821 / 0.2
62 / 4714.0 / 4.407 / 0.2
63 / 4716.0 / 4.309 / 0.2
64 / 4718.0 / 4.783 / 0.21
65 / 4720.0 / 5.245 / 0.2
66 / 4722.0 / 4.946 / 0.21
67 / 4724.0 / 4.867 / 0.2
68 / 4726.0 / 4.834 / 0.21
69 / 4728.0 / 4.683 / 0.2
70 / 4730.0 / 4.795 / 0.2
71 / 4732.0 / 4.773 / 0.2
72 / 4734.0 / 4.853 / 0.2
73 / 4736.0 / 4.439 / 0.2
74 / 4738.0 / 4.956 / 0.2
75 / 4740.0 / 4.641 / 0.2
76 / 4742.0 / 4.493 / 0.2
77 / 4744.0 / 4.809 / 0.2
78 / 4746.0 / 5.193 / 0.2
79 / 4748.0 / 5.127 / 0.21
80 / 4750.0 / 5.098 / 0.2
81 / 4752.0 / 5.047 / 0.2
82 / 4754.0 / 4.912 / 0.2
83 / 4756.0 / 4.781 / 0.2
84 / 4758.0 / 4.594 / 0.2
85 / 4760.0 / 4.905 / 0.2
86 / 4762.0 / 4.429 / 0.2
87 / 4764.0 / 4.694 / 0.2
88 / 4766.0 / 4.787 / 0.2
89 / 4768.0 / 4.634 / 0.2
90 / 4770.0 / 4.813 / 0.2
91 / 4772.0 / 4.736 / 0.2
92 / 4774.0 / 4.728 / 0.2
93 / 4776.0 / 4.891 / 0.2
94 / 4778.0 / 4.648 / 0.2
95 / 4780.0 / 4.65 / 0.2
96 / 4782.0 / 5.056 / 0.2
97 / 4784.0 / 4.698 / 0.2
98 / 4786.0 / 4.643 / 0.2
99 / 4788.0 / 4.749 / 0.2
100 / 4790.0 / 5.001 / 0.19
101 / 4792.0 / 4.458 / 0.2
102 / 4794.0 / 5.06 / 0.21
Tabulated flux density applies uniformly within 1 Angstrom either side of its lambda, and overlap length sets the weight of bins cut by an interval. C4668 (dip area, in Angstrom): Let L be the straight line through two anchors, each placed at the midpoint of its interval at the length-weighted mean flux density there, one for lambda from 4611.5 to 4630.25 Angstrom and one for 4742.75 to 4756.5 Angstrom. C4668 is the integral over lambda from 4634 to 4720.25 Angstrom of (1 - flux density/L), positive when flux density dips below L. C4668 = 6.52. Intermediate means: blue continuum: 4.81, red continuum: 4.99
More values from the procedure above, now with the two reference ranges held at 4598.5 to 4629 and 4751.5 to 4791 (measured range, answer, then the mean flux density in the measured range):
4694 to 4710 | 1.0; 4.45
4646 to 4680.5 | 1.3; 4.55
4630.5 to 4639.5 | 0.2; 4.63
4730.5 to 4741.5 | 0.1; 4.72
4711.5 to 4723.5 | 0.0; 4.75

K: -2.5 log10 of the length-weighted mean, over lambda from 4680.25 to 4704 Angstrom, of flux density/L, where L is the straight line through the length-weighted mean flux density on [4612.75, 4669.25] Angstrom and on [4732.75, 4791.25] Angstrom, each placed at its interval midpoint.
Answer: 0.05 mag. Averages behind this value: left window 4.63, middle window 4.48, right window 4.79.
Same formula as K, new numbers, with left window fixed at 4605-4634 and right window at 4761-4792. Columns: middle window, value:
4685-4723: 0.05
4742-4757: -0.05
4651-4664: 0.03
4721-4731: -0.02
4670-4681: 0.05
